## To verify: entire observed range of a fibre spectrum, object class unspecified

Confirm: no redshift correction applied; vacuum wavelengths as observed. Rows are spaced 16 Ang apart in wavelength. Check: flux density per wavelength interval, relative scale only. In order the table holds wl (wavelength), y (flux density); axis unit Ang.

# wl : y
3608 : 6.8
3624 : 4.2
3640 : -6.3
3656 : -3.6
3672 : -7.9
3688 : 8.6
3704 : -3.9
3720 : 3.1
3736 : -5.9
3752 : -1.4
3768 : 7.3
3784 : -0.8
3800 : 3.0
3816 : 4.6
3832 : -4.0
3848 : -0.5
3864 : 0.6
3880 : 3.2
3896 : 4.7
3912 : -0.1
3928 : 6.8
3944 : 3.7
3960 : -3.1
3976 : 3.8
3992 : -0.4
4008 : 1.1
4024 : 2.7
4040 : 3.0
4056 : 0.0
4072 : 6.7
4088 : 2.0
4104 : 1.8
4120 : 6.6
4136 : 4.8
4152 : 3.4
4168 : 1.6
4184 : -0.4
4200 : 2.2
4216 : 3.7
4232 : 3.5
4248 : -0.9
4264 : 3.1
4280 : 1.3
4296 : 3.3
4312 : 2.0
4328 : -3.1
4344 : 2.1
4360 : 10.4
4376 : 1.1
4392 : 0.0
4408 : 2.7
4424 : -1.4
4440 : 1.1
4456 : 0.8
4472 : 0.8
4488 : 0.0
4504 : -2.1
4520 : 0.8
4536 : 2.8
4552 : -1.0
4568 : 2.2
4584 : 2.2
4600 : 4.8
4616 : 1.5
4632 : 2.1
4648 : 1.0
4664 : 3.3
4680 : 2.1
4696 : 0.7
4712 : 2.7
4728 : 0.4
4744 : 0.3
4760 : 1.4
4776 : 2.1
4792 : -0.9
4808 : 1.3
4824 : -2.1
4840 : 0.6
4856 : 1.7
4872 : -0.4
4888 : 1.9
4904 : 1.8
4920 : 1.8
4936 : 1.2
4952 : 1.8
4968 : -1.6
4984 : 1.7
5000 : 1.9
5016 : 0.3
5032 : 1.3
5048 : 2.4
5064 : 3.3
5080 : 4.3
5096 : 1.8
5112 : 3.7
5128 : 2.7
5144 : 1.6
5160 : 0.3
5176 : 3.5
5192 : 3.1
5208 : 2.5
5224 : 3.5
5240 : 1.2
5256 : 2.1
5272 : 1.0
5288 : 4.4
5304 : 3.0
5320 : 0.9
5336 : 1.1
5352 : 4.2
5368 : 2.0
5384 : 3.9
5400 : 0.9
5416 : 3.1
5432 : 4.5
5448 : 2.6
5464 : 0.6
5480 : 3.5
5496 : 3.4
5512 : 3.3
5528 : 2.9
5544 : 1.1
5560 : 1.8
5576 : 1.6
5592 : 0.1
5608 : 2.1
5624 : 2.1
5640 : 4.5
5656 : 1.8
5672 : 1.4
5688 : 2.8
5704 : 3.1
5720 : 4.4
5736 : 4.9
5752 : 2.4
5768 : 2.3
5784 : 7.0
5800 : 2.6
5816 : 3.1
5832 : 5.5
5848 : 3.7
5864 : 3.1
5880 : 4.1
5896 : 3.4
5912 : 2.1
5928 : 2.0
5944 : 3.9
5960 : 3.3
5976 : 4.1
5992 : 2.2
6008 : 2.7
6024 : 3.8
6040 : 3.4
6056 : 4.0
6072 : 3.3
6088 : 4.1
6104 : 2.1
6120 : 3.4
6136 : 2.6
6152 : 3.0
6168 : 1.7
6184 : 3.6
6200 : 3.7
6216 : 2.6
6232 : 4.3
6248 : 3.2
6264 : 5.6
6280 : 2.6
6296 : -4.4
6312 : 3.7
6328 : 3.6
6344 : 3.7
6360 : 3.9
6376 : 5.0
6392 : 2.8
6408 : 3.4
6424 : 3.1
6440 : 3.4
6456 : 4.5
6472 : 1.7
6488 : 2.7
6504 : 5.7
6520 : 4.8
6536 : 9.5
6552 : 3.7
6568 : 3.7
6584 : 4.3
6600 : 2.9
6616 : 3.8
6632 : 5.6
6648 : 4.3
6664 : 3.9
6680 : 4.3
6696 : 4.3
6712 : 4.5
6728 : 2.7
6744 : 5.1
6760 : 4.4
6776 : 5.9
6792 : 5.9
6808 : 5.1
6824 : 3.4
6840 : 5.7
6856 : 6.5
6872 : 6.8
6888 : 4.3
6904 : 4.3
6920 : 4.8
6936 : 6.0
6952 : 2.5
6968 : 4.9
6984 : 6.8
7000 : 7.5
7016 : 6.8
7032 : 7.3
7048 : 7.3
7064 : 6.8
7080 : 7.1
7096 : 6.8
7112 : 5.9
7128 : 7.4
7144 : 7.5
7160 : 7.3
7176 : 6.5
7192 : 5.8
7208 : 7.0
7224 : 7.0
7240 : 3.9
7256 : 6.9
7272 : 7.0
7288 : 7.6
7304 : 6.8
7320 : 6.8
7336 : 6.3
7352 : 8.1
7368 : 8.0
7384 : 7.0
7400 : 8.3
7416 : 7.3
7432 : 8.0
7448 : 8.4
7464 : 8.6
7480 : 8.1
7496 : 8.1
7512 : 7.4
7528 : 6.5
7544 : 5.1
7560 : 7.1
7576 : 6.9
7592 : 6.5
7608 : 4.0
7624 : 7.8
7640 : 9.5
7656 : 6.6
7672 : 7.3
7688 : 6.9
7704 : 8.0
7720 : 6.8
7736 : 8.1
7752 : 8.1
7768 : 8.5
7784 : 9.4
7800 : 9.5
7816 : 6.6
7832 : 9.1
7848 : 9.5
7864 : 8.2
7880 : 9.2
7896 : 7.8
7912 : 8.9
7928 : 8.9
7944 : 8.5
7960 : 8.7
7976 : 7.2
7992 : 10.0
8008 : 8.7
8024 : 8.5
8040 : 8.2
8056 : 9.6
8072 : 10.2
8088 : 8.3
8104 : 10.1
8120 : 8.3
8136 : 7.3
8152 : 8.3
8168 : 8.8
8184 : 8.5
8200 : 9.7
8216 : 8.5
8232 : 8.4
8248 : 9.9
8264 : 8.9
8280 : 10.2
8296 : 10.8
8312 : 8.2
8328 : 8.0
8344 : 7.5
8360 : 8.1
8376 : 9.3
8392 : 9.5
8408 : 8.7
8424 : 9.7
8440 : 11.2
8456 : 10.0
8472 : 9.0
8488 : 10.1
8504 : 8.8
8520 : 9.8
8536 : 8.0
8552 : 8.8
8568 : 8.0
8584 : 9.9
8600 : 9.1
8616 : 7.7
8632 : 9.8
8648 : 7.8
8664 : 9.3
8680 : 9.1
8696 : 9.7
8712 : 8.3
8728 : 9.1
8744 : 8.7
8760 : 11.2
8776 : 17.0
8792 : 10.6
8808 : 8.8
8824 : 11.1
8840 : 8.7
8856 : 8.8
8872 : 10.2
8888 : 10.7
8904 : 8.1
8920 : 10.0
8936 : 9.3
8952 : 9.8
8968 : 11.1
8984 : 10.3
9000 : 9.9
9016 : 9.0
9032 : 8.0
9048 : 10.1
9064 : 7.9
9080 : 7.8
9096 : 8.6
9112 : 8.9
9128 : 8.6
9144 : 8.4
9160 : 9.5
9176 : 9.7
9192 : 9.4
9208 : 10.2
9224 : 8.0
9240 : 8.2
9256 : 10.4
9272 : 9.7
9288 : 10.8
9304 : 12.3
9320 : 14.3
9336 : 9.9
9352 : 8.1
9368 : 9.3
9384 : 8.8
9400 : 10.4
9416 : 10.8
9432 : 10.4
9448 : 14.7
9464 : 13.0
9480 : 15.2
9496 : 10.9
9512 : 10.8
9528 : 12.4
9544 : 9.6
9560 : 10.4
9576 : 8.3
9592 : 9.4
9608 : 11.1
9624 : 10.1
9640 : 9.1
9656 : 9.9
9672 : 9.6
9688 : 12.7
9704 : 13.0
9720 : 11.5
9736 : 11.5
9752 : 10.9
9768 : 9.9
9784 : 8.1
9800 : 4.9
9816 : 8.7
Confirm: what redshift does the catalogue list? 0.75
